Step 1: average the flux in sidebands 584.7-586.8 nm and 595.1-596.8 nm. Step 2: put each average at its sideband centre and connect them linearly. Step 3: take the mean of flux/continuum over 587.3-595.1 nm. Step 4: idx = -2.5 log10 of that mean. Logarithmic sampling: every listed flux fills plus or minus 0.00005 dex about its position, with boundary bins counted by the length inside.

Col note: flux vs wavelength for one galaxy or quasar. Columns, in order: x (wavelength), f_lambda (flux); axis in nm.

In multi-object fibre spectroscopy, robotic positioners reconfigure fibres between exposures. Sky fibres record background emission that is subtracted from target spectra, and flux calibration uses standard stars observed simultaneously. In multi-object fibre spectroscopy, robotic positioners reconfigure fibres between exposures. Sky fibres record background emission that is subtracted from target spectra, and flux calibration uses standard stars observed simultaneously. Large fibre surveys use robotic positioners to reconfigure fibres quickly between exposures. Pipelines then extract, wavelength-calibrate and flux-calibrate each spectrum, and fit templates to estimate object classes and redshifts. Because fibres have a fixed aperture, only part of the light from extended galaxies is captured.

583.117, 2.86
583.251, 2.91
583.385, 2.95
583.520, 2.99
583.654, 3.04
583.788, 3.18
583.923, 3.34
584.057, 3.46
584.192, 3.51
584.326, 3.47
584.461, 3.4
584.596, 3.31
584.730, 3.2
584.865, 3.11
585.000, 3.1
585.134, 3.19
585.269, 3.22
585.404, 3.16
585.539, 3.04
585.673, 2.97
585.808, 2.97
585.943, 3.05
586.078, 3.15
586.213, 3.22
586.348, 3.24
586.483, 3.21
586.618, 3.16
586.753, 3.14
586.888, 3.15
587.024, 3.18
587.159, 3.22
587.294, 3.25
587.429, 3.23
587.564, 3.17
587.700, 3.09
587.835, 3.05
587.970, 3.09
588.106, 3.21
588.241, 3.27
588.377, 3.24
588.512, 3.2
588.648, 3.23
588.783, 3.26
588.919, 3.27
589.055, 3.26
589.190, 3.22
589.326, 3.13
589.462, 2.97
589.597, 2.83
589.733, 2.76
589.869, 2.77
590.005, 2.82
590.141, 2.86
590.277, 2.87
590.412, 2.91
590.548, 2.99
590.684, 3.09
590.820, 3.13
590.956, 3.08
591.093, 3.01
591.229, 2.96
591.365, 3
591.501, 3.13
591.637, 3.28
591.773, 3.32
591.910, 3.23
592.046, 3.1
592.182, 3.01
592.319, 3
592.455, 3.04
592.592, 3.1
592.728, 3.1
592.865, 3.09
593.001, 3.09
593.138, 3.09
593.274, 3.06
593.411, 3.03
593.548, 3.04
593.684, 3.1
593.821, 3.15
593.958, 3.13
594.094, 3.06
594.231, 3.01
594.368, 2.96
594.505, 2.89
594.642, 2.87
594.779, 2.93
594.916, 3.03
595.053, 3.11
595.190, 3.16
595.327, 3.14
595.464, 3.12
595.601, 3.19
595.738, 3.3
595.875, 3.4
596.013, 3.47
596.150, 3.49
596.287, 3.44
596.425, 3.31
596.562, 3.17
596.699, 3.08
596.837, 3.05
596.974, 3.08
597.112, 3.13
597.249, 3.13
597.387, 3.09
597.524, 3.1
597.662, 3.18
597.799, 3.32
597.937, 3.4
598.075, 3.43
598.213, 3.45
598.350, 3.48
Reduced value 0.05 mag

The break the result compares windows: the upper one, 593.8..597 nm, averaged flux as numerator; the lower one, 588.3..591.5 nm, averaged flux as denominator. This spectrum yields 1.04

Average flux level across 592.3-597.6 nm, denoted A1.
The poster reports 3.12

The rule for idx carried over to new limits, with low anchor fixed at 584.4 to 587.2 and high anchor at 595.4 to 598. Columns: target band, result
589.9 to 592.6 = 0.054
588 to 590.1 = 0.031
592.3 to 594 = 0.045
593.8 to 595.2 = 0.070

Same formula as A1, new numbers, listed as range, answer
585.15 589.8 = 3.14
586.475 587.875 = 3.17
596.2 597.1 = 3.19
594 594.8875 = 2.96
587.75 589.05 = 3.2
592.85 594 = 3.09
